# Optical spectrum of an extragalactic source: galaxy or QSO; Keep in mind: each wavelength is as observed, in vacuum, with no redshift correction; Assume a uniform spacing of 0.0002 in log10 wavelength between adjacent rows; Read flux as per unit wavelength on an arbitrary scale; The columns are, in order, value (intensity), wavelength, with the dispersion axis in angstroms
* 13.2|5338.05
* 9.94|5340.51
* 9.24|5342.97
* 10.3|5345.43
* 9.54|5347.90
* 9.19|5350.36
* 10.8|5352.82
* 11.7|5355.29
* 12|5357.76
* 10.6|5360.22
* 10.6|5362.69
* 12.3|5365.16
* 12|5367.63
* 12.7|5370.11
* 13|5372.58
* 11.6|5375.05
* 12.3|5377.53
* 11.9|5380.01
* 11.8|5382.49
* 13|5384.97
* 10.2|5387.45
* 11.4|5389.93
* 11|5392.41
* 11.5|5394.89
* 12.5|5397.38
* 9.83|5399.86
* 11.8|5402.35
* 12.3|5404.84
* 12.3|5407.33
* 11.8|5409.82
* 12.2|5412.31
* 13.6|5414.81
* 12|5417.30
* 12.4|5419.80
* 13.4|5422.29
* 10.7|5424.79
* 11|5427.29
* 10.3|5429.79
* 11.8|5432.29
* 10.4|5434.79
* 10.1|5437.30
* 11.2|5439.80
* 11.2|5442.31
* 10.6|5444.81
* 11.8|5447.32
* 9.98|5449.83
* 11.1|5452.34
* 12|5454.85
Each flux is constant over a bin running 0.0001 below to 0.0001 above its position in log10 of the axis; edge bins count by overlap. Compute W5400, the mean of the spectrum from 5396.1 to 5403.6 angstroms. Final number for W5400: 11.4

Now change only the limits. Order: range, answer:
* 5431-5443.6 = 10.9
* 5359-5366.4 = 11.2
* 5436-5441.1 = 10.6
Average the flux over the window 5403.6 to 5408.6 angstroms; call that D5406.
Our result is 12.3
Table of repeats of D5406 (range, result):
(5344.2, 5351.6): 9.68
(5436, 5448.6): 11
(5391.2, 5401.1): 11.2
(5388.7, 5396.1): 11.3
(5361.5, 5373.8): 12.1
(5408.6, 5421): 12.4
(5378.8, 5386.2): 12.2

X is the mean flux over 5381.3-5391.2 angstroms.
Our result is 11.6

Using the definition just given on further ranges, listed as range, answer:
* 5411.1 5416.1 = 12.9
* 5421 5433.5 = 11.4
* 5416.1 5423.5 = 12.6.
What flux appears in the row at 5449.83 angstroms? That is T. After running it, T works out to 9.98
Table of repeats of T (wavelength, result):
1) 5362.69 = 10.6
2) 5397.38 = 12.5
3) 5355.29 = 11.7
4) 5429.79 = 10.3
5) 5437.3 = 10.1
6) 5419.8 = 12.4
